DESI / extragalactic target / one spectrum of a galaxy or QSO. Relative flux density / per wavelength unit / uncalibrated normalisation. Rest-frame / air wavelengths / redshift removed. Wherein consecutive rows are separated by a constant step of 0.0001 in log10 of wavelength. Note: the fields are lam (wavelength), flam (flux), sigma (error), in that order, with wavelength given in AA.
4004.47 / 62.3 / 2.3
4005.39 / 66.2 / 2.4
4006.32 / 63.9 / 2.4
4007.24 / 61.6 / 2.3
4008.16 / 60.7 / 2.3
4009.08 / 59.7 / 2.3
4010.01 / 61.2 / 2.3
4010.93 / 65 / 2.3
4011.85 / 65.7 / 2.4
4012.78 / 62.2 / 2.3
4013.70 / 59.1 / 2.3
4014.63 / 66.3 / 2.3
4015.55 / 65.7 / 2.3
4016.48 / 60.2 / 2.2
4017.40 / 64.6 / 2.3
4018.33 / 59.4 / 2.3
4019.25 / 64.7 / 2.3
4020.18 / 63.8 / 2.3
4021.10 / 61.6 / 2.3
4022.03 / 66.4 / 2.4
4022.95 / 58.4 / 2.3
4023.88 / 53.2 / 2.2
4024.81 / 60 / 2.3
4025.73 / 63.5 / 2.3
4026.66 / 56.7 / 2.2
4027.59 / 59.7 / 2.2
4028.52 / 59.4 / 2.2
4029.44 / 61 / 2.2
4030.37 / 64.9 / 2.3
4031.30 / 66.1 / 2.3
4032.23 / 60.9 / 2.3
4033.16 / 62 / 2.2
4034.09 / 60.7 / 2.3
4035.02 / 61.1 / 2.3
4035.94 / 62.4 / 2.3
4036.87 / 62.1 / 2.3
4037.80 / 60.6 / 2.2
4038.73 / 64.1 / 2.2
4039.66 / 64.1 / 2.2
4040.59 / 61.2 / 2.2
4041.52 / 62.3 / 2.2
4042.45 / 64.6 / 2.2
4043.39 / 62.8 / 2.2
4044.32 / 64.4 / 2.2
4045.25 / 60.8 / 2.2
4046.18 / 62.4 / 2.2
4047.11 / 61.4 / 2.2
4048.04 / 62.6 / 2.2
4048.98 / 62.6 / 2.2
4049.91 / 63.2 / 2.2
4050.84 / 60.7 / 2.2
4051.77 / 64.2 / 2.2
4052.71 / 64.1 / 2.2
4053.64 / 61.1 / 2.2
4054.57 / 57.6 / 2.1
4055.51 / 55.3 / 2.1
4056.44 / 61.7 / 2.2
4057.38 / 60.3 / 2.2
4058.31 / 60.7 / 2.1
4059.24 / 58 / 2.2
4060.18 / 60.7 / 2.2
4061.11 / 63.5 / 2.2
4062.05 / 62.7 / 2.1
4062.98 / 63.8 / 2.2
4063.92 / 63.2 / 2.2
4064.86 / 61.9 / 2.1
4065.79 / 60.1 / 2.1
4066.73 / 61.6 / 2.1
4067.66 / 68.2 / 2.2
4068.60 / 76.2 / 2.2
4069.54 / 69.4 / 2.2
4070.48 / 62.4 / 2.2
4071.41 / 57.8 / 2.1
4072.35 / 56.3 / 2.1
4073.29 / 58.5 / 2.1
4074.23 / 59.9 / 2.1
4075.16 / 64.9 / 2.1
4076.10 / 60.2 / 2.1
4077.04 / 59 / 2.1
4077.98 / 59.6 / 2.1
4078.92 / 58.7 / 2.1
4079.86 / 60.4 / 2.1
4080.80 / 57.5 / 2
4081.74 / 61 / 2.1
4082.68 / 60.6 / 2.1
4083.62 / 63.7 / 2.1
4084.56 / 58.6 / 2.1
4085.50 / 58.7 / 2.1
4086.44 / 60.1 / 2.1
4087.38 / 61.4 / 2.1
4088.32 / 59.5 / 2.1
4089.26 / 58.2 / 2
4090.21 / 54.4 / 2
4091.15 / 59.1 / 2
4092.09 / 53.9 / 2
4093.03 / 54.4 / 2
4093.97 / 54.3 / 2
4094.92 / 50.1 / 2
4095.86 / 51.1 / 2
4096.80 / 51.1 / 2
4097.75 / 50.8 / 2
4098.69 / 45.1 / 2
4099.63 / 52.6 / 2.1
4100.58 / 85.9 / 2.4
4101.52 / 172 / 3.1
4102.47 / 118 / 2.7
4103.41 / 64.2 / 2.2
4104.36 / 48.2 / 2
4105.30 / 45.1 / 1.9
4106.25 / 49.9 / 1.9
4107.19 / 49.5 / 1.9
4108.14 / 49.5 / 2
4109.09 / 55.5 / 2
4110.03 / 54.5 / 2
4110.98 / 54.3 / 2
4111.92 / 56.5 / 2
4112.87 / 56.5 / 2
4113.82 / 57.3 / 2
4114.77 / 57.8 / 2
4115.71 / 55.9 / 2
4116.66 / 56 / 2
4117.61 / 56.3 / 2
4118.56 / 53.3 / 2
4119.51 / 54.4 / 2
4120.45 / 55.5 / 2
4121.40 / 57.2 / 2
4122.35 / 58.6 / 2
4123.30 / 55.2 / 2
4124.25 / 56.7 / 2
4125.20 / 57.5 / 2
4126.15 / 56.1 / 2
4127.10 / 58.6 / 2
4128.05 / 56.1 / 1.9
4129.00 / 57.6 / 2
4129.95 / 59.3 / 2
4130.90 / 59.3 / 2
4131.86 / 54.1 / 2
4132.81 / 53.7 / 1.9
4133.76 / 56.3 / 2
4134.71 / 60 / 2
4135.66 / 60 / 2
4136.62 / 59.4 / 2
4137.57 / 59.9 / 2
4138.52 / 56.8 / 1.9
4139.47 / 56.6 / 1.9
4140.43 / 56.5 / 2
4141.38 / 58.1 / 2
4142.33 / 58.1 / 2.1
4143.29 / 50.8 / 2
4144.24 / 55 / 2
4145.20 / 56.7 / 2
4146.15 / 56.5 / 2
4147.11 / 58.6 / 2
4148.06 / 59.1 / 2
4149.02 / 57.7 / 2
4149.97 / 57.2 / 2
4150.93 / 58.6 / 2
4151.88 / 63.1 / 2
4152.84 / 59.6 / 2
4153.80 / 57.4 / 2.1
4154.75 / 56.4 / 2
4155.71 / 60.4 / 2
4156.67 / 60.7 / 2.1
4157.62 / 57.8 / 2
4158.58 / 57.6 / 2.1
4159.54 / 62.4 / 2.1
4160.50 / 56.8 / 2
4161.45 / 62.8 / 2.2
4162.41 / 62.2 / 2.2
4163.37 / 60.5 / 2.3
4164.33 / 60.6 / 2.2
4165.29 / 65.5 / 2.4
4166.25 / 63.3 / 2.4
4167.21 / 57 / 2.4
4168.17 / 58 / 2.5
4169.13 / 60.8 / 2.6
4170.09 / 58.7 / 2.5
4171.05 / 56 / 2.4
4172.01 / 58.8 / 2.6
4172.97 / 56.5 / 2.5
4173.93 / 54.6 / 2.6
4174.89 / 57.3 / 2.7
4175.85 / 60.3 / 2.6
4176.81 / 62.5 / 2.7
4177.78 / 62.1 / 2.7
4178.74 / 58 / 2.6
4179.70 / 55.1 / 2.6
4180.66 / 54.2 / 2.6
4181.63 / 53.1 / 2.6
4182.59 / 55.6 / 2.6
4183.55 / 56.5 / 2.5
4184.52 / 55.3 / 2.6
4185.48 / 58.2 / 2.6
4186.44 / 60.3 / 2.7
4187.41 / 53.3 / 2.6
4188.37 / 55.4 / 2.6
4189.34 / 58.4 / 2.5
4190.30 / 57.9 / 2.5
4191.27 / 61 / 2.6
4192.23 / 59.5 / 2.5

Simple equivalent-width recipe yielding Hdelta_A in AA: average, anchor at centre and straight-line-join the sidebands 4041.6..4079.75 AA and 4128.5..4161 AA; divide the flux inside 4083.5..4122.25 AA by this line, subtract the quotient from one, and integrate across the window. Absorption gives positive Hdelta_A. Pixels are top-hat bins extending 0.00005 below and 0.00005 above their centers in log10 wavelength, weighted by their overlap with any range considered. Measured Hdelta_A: 0.0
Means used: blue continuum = 61.9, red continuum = 57.9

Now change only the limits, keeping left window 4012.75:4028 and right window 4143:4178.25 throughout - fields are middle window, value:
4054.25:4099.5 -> 0.9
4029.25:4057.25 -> -0.5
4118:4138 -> 0.8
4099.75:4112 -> -1.9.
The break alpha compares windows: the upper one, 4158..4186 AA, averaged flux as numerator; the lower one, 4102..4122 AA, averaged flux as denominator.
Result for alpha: 1.0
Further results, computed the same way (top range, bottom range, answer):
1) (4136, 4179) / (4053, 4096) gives 0.98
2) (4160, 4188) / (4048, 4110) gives 0.95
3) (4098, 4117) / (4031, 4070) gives 1.03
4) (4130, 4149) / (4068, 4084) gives 0.93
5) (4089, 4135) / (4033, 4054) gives 0.95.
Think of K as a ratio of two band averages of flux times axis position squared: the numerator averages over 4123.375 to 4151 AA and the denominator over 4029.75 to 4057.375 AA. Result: 0.96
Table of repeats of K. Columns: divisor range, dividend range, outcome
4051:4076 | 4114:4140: 0.95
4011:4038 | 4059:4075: 1.04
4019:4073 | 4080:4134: 0.99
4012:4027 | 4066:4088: 1.02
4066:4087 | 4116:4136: 0.95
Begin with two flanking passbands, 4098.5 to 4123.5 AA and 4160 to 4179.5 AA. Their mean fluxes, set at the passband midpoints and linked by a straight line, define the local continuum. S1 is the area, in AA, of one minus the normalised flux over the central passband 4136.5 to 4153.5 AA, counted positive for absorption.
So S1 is 0.86 AA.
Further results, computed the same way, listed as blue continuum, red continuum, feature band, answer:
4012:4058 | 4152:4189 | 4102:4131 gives 1.17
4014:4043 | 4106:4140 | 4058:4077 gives -0.91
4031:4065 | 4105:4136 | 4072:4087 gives -0.18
